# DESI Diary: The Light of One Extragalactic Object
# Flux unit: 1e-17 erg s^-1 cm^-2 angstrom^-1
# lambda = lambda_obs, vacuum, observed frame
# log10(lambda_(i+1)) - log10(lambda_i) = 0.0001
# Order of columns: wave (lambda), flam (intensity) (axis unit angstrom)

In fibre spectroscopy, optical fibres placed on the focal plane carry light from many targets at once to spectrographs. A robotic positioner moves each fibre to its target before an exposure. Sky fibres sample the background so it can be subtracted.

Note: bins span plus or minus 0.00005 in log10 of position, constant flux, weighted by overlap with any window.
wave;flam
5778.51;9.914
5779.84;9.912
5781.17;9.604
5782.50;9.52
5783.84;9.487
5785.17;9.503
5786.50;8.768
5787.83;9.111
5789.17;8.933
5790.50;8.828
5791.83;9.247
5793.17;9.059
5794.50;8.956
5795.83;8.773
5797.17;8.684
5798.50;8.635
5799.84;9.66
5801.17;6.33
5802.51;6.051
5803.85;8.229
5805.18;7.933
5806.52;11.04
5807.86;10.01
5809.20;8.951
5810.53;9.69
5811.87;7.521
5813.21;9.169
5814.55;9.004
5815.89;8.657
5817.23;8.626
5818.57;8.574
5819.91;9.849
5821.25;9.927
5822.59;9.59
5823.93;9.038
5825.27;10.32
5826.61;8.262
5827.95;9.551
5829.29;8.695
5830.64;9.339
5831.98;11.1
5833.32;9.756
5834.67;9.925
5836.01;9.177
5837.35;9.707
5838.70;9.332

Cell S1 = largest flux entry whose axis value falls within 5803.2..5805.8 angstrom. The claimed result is 8.229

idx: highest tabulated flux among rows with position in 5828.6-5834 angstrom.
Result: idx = 11.1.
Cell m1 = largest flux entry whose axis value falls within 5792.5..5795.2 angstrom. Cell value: 9.059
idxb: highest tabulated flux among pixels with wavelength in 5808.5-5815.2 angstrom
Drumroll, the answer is 9.69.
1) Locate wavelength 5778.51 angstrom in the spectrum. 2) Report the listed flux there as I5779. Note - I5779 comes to 9.914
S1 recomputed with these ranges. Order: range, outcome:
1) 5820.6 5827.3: 10.32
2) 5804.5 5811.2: 11.04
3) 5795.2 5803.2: 9.66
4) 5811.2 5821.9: 9.927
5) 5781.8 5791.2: 9.52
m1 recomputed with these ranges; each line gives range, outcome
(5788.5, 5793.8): 9.247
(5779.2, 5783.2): 9.912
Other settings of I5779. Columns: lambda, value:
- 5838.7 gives 9.332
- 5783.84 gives 9.487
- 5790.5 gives 8.828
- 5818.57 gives 8.574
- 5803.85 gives 8.229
